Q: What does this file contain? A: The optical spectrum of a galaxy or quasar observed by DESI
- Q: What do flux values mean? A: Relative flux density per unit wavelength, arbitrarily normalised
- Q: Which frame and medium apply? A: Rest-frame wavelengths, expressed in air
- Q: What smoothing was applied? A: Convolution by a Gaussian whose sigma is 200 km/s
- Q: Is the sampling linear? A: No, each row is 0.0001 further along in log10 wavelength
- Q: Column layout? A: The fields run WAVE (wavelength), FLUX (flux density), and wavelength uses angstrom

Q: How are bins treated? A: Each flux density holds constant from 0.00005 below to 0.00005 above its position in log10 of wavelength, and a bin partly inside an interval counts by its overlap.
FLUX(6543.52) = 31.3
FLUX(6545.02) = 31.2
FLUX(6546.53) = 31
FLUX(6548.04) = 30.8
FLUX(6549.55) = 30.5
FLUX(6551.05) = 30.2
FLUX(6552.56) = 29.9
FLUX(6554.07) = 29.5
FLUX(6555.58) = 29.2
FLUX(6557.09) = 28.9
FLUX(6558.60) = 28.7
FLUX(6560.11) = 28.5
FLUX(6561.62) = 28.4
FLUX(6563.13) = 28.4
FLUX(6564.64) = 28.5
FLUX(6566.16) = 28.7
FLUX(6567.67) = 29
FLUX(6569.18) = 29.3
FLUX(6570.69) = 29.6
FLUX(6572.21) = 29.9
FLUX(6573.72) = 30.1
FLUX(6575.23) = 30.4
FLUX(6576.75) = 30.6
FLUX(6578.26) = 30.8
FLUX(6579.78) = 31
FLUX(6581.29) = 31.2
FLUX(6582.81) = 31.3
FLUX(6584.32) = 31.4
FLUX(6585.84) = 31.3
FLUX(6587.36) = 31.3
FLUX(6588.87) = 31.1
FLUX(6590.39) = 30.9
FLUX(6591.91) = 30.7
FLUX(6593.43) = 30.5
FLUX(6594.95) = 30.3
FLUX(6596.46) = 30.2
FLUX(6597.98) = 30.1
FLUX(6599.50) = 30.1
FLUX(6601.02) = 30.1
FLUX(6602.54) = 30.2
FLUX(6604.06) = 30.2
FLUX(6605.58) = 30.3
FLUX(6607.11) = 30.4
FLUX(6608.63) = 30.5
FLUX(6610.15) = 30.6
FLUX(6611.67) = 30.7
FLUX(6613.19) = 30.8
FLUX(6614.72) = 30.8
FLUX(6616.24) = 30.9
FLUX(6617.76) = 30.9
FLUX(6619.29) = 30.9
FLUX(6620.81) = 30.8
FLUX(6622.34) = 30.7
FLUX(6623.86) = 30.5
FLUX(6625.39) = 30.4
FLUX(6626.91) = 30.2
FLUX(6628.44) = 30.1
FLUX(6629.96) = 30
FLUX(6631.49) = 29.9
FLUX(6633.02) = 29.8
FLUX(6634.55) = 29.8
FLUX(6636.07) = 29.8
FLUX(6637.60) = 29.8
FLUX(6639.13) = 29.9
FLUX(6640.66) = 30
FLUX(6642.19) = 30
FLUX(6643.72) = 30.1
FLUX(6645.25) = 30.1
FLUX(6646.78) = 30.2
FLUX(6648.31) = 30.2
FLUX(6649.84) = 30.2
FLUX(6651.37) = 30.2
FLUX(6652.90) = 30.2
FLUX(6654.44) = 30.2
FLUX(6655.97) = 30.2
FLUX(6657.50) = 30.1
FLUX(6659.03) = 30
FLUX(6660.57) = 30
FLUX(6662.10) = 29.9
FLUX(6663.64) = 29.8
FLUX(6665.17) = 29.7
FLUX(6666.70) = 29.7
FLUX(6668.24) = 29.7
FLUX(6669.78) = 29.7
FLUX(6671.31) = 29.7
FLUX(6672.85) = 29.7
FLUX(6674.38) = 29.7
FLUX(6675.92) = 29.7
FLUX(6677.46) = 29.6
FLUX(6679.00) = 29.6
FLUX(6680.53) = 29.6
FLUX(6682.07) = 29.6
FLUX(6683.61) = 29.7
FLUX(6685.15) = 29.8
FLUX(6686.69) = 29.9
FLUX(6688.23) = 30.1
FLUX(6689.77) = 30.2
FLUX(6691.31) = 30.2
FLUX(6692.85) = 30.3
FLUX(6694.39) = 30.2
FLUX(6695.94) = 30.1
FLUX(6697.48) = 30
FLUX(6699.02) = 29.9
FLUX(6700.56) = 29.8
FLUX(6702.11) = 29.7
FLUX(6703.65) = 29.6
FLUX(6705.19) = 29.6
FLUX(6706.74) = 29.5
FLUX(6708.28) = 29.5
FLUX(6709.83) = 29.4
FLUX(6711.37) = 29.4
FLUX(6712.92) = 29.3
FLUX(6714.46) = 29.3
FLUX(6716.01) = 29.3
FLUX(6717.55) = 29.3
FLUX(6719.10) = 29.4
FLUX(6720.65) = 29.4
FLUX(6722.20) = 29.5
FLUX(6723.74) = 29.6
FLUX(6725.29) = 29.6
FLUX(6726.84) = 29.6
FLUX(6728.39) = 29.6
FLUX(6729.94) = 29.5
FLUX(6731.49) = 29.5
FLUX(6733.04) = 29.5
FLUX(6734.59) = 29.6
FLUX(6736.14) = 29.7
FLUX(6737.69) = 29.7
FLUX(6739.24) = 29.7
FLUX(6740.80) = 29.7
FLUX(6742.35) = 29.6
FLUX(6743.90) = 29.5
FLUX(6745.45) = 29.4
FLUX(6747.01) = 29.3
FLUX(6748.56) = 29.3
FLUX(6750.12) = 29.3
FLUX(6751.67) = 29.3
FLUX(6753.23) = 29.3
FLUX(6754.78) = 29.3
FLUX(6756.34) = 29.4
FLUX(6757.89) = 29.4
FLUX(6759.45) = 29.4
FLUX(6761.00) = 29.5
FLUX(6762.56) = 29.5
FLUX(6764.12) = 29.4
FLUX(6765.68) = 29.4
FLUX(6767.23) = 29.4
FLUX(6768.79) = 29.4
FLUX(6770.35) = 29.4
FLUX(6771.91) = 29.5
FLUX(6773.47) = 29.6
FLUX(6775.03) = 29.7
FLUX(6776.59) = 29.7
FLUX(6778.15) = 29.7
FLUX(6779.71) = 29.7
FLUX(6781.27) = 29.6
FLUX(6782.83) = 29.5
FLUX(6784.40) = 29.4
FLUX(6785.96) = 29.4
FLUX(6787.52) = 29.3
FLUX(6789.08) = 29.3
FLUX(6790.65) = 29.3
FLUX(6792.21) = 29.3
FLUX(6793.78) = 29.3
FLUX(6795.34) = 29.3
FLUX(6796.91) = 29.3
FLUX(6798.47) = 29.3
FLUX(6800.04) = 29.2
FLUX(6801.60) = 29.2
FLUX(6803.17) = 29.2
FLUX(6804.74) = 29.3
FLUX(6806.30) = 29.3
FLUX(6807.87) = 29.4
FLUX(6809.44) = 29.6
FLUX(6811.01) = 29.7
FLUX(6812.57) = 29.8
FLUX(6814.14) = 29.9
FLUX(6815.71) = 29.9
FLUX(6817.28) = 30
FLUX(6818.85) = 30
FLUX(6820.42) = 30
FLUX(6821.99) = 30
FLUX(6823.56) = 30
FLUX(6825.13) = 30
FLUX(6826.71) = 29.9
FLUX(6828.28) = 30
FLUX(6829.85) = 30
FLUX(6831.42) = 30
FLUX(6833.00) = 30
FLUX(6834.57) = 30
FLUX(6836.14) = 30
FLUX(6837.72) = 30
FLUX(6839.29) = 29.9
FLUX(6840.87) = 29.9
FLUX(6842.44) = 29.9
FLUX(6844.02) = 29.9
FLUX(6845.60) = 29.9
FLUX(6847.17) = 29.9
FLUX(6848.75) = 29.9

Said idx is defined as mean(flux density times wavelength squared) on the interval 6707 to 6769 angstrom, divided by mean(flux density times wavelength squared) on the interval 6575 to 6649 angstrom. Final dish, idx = 1.0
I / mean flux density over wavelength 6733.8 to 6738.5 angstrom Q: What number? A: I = 29.7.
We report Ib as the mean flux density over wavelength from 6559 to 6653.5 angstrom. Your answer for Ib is 30.2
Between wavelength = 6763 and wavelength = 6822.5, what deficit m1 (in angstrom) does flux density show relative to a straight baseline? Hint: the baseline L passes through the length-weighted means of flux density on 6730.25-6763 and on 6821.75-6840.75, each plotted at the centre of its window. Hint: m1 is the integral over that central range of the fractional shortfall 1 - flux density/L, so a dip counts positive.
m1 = 0.5 angstrom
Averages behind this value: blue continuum 29.5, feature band 29.5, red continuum 30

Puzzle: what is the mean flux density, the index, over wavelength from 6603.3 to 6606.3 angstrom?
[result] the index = 30.3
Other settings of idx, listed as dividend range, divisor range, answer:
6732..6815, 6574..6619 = 1.01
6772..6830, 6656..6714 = 1.03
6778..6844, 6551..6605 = 1.06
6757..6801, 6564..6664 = 1.02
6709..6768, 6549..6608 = 1.03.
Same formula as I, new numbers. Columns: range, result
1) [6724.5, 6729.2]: 29.6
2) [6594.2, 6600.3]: 30.2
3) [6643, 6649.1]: 30.2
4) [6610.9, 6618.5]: 30.8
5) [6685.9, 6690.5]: 30.1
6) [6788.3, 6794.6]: 29.3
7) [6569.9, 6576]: 30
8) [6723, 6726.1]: 29.6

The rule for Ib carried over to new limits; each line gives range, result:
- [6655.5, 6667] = 29.9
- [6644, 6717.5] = 29.8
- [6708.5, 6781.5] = 29.5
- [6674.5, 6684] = 29.6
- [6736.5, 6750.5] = 29.5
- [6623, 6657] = 30.1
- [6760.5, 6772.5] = 29.4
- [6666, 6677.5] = 29.7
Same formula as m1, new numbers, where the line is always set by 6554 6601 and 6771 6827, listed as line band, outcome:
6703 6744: 0.3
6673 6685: 0.1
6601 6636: -0.6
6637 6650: -0.1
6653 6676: 0.0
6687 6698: -0.1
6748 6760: 0.1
